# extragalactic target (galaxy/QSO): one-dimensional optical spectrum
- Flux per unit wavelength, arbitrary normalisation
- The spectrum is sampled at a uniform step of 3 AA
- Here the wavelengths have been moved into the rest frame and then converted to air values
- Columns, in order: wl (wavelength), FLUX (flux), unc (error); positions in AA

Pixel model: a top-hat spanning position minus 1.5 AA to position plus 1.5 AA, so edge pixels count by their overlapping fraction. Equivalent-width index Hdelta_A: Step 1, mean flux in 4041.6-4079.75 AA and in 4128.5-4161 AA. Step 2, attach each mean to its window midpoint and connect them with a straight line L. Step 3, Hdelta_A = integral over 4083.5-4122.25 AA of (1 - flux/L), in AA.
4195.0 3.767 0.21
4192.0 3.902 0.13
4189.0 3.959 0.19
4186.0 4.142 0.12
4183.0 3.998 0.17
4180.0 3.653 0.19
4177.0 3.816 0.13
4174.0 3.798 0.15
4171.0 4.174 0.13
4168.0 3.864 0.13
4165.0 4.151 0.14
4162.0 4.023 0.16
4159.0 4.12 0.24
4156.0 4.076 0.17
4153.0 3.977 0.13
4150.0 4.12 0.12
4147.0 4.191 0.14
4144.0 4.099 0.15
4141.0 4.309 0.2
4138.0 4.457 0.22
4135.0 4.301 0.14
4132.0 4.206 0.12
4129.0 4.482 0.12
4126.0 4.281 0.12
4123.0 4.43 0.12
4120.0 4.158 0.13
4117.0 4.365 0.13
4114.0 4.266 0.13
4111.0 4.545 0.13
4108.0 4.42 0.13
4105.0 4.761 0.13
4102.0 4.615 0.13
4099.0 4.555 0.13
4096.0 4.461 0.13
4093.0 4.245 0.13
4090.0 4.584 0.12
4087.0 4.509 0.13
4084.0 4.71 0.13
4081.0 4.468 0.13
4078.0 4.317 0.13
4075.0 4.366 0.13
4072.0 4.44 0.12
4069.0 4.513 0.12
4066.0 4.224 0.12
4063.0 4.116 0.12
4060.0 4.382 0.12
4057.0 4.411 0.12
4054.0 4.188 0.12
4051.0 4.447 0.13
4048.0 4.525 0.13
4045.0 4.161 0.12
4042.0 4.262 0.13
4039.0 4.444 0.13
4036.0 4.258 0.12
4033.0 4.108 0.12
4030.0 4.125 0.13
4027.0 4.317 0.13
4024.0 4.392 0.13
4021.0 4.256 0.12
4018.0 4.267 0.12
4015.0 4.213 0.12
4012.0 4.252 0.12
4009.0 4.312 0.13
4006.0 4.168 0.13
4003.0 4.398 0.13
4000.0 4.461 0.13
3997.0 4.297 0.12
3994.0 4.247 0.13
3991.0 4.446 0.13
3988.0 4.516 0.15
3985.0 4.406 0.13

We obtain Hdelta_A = -1.8 AA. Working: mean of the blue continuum 4.34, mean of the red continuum 4.2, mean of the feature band 4.47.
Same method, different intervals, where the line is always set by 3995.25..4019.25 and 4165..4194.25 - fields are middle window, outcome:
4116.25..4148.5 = -2.1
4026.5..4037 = 0.1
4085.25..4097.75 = -1.0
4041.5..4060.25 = -0.6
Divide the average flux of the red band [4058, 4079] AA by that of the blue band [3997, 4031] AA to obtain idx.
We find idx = 1.0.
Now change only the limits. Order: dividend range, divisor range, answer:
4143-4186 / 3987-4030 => 0.93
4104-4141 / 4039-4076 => 1.01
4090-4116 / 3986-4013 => 1.03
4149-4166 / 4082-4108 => 0.90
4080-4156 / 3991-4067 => 1.02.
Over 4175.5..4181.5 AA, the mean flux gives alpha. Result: 3.73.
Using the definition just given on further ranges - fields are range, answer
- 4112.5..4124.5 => 4.3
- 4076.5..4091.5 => 4.52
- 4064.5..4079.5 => 4.37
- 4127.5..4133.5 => 4.34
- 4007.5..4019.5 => 4.26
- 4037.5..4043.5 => 4.35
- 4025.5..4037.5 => 4.2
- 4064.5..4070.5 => 4.37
